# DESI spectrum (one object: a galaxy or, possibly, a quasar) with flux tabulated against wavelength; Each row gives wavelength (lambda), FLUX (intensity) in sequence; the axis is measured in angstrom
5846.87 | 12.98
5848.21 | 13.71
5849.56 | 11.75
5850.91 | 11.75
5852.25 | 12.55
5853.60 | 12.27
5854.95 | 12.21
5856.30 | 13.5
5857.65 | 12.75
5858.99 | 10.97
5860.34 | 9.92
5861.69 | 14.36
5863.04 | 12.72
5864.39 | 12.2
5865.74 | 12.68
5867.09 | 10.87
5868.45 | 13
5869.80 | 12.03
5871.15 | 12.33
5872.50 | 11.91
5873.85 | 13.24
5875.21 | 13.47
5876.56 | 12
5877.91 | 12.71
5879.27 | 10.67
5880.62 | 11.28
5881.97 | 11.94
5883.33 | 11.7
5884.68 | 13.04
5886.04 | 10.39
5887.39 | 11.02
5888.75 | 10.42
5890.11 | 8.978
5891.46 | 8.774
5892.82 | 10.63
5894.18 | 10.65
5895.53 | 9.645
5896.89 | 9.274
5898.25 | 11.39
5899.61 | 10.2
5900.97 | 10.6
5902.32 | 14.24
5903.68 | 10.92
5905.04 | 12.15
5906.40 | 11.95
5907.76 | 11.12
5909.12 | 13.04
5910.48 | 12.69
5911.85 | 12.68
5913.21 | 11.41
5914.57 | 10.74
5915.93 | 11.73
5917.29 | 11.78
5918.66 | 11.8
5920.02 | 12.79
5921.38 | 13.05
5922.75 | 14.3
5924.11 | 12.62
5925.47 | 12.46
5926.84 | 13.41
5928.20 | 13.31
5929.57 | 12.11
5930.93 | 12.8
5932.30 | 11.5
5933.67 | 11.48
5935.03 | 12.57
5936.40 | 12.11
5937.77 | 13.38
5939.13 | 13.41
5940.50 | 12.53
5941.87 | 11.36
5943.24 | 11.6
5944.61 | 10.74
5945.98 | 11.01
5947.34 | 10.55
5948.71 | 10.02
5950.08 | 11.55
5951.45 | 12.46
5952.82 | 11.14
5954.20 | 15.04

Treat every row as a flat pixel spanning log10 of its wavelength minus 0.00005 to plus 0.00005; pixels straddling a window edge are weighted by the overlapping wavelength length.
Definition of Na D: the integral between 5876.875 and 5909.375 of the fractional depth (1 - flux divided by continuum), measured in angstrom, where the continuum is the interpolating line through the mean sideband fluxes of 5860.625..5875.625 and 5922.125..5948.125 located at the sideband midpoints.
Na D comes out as 3.5 angstrom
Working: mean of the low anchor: 12.5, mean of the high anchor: 12.3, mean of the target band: 11.1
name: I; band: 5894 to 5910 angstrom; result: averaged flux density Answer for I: 11.3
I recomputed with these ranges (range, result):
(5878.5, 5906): 10.9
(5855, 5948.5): 11.9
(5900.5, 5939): 12.3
